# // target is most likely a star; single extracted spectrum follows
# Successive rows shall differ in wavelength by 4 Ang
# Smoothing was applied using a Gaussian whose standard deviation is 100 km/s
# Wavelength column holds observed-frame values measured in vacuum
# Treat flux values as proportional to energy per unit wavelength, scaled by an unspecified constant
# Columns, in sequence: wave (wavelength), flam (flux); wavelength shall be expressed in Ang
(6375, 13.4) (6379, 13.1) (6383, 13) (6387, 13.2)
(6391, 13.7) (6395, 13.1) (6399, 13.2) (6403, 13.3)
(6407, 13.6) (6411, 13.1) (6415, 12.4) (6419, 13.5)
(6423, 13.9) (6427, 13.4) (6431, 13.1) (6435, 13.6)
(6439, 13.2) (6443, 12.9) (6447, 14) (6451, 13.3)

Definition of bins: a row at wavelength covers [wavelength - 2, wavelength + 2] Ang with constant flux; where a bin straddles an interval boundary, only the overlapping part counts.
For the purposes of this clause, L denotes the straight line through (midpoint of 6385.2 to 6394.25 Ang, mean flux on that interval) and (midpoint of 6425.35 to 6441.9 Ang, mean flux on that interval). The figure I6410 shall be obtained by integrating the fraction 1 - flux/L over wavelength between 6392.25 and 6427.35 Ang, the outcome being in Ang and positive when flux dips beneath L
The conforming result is 0.2 Ang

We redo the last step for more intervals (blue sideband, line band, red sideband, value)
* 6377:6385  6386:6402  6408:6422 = -0.3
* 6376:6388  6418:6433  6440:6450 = -0.2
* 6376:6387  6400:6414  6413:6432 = -0.1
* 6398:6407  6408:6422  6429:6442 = 0.2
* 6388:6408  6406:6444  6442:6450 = 0.5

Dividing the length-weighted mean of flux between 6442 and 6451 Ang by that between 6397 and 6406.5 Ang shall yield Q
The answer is 1.01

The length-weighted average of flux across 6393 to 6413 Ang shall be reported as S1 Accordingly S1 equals 13.3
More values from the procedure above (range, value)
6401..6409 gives 13.4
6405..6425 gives 13.3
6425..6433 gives 13.2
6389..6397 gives 13.4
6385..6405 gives 13.3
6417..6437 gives 13.5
